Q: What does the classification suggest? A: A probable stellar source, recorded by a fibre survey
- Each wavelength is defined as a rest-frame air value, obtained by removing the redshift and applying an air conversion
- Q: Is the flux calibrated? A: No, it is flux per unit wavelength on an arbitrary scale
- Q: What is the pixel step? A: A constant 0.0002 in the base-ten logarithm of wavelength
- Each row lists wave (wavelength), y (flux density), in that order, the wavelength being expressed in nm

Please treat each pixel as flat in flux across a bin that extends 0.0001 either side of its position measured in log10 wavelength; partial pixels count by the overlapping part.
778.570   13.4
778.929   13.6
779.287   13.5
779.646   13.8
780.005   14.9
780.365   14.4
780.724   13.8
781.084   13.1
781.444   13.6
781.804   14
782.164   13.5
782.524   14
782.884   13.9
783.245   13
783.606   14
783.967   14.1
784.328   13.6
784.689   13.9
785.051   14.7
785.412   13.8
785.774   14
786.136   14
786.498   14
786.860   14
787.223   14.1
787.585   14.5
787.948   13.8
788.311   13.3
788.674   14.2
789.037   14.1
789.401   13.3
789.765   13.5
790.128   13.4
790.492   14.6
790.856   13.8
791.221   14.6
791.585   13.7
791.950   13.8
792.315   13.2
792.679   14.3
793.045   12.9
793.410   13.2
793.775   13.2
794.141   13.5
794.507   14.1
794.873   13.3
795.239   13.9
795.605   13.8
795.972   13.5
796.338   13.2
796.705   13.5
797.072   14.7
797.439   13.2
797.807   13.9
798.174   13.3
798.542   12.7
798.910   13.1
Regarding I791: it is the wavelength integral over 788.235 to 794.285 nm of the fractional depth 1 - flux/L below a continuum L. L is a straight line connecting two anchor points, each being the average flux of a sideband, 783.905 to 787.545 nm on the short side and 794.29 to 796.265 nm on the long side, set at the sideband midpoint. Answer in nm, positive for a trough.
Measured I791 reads 0.06 nm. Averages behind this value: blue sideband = 14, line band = 13.7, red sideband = 13.7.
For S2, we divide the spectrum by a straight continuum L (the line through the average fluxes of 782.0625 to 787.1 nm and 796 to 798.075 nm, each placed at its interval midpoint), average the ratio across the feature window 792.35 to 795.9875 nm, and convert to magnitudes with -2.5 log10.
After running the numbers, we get 0.01 mag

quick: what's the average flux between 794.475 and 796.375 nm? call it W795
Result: 13.6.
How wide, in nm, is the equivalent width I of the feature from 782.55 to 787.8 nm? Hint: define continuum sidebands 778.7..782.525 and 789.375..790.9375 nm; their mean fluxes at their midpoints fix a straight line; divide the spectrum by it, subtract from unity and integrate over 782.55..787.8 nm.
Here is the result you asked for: -0.07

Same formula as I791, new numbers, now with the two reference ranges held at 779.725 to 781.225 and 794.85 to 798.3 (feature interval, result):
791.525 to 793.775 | 0.044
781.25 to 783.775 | 0.053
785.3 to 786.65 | -0.004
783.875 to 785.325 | -0.011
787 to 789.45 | -0.013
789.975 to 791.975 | -0.031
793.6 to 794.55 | 0.013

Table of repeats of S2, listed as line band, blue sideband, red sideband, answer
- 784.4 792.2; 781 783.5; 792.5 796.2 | -0.03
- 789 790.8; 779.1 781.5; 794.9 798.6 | 0.00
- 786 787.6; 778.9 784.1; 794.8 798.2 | -0.03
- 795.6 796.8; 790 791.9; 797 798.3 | 0.03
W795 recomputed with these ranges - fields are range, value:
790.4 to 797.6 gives 13.7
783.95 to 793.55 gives 13.9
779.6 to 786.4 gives 13.9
